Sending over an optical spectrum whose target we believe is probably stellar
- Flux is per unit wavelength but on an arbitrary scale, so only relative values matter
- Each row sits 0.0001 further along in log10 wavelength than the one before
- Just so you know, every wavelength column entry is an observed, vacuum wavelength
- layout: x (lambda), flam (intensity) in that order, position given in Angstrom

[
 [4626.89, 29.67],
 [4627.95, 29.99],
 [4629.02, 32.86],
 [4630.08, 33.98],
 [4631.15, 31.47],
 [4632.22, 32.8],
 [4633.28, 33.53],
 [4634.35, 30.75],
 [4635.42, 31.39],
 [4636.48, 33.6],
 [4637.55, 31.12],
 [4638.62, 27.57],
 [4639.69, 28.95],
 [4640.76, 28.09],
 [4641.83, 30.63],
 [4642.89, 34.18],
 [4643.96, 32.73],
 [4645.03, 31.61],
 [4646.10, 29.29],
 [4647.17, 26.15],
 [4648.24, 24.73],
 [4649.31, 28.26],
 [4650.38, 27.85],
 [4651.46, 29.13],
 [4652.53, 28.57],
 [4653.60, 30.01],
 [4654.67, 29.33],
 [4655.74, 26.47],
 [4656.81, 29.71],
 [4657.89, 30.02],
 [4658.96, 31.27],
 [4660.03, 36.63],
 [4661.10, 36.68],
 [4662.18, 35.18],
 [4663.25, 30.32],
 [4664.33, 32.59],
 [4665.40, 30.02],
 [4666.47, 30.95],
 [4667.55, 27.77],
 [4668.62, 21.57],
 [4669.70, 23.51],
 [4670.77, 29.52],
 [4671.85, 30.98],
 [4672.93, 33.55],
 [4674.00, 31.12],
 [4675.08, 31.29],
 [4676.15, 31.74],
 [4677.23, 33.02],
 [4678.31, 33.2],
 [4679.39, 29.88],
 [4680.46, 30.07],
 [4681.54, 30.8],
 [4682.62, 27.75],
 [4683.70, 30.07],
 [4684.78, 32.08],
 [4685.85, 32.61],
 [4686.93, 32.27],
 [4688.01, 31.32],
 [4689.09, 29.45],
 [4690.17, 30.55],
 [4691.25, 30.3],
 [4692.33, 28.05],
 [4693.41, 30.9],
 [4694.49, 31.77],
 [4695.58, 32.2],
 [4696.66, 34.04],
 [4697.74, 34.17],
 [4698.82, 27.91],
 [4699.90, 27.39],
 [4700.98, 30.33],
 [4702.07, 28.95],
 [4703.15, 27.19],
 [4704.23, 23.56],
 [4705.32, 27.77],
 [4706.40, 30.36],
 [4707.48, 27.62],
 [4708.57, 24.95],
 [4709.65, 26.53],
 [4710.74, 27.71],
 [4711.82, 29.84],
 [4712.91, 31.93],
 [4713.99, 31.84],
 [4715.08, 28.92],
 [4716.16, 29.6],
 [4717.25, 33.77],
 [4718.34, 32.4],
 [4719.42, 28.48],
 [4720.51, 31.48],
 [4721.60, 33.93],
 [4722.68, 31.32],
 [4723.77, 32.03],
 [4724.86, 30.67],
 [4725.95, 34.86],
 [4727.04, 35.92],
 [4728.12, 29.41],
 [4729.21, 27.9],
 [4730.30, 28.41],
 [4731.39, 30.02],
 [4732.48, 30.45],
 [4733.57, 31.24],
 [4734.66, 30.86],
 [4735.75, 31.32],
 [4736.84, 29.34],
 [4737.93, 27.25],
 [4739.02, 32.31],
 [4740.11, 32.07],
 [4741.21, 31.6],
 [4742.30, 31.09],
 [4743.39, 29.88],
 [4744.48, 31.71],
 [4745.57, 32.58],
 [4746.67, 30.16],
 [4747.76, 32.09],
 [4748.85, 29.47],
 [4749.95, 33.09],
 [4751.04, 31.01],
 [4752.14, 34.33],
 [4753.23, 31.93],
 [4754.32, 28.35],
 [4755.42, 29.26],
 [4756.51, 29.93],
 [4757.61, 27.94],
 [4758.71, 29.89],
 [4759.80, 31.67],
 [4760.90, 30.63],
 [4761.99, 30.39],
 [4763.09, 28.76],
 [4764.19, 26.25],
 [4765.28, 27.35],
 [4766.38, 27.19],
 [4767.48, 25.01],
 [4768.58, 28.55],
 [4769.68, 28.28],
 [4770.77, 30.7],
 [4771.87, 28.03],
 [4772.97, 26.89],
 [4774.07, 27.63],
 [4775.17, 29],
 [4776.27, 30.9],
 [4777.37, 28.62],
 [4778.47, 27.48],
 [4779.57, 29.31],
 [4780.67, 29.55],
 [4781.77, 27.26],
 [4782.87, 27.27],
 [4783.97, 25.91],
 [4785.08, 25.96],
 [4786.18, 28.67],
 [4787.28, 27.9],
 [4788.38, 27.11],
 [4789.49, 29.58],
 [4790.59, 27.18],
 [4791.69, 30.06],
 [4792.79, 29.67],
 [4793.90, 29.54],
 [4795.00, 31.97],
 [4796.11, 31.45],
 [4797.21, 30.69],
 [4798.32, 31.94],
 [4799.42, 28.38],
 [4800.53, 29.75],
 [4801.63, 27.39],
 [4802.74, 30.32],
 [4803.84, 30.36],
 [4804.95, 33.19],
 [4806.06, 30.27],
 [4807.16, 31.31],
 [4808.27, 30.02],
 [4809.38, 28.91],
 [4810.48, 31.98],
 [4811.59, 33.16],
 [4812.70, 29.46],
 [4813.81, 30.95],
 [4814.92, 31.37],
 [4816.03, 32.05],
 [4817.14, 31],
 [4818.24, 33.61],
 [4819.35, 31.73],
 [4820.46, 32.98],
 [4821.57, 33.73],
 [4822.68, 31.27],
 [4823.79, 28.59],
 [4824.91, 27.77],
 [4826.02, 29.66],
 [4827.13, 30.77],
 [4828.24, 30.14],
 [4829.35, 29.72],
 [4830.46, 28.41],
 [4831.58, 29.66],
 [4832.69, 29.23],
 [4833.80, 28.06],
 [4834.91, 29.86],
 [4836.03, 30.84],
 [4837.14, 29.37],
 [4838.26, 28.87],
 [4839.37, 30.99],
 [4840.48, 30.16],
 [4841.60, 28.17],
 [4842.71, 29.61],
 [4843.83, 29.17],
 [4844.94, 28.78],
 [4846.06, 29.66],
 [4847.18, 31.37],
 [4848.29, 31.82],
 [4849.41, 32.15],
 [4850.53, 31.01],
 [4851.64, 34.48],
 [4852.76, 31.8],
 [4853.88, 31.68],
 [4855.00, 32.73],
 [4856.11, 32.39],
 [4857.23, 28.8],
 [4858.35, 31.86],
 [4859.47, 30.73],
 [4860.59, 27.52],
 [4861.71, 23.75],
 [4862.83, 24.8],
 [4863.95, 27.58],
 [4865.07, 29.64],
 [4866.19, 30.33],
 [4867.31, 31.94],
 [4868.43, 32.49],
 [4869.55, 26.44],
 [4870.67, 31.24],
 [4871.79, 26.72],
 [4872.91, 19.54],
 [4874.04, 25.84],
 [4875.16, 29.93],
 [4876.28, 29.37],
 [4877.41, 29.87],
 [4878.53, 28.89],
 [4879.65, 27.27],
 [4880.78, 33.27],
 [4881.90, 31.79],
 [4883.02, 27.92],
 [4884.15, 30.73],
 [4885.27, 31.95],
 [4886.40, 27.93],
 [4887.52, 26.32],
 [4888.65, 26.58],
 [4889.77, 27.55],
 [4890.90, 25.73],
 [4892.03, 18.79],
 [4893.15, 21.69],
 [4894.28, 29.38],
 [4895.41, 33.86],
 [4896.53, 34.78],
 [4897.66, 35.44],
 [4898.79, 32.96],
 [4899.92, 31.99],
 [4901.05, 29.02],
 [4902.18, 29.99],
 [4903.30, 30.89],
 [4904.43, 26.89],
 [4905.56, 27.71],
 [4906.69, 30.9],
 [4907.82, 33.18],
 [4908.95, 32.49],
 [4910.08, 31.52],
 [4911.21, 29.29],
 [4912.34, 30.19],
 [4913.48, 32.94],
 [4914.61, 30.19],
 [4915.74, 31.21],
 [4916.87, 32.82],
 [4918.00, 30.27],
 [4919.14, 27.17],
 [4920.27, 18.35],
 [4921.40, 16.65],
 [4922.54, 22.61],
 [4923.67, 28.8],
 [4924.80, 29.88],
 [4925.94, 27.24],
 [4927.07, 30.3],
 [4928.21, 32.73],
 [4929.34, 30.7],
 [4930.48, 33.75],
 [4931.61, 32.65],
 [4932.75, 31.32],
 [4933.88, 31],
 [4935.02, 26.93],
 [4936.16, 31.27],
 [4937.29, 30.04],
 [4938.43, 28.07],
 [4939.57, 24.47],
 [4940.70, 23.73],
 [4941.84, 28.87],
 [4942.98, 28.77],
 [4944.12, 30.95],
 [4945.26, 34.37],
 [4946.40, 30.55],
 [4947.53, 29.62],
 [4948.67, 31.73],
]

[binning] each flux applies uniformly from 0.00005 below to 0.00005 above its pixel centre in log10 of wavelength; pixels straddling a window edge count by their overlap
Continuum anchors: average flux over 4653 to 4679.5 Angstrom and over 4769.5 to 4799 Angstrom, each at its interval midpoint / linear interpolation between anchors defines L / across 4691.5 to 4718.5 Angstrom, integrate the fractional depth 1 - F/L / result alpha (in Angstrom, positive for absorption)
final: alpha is 0.46 Angstrom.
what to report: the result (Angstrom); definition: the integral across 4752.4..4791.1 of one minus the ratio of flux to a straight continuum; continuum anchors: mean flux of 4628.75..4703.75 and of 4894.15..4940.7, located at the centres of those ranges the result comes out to 2.1 Angstrom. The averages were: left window 30.5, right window 29.7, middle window 28.5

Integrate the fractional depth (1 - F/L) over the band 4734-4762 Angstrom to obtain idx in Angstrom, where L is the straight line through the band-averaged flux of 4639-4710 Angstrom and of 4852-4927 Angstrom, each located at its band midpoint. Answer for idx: -1.1 Angstrom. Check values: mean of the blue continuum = 30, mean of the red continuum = 29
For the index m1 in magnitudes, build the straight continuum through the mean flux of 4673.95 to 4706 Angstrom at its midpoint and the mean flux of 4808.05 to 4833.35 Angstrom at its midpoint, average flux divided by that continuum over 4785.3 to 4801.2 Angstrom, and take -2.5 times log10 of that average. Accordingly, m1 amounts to 0.04 mag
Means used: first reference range 30.4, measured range 29.5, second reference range 30.7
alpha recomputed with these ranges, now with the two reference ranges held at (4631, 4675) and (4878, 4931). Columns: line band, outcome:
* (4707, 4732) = -0.39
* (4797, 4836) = -1.25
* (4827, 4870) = -0.72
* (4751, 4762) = -0.24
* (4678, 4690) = -0.28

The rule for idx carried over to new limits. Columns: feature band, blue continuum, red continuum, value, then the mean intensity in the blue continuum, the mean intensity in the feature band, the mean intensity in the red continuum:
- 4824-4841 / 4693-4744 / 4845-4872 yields 0.3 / 30.3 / 29.5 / 30.1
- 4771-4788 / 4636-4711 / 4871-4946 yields 0.9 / 30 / 28.1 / 29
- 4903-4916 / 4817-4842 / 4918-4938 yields -0.9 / 30.2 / 30.6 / 28.4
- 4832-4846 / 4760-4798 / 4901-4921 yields -0.2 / 28.6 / 29.4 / 29.6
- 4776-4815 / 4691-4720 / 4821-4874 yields 0.1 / 29.6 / 29.5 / 29.6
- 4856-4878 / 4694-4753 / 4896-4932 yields 1.1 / 30.5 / 28.5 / 29.8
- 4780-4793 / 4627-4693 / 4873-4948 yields 0.8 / 30.5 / 28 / 29.2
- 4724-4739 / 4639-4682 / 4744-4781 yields -0.5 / 30.2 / 30.7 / 29.5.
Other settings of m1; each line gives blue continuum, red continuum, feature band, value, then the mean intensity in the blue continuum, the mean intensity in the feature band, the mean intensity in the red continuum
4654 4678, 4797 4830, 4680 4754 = 0.01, 30.6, 30.5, 30.7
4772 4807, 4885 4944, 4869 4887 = 0.01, 29.1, 28.7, 29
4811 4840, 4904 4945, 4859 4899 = 0.04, 30.5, 28.6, 29.1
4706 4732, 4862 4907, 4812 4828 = -0.06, 30.4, 31.1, 28.9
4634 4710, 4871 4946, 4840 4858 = -0.06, 30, 30.9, 29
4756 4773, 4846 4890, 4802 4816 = -0.07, 28.6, 30.9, 29.5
